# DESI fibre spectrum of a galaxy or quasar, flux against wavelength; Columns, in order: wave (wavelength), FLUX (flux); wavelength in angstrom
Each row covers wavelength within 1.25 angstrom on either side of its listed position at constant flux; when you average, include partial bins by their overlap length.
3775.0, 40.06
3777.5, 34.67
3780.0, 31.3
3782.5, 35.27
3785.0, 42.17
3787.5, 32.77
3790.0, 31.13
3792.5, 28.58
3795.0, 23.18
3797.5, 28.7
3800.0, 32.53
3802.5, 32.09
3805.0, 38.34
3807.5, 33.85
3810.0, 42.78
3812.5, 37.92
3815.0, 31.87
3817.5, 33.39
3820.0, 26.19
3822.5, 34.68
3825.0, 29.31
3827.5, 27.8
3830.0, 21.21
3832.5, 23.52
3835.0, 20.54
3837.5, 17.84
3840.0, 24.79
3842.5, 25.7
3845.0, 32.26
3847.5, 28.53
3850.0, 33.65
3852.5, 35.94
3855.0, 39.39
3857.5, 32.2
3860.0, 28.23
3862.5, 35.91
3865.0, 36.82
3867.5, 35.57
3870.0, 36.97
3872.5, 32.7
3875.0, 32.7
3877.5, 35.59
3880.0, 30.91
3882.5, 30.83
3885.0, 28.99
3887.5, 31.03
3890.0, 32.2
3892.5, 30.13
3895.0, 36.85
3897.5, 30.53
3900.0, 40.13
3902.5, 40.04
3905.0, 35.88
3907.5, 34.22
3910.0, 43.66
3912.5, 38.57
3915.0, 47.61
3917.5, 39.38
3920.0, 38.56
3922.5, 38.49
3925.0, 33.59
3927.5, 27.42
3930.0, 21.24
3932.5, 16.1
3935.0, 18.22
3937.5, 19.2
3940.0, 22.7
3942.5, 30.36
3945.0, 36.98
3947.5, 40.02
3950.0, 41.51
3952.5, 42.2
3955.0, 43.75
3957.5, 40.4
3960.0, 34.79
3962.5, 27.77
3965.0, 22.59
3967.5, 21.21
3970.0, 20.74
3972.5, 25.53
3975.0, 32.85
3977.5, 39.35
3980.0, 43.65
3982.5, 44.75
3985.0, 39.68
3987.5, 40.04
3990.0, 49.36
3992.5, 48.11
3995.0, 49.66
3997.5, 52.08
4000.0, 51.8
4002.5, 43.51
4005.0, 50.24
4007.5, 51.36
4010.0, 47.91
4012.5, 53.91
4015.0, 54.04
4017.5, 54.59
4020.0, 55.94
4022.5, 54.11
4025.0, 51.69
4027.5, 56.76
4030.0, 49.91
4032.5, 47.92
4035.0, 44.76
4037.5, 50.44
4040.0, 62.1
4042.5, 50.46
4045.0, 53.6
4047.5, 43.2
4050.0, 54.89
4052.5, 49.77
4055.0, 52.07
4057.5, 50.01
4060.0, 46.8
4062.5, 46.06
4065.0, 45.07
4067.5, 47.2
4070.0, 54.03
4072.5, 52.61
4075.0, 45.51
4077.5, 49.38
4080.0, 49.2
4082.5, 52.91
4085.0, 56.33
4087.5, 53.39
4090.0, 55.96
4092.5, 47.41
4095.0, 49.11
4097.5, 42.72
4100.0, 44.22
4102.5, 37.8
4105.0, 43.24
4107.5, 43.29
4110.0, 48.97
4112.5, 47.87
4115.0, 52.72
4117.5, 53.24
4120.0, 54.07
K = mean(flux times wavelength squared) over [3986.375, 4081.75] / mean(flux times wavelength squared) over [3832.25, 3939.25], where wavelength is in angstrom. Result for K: 1.7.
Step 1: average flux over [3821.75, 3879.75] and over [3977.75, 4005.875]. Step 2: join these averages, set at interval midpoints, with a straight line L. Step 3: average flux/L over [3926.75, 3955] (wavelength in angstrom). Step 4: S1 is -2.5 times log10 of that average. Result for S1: 0.36 mag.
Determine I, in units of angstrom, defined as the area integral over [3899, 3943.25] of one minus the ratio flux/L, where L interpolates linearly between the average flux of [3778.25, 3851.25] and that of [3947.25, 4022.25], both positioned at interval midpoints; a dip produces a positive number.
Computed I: 6.0 angstrom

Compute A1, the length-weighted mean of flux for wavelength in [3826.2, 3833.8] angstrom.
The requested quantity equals 24.2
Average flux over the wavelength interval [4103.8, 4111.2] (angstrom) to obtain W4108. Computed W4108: 45.2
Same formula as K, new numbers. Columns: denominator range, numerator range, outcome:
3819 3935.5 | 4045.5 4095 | 1.73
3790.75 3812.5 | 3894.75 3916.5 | 1.25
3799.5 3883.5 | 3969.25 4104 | 1.69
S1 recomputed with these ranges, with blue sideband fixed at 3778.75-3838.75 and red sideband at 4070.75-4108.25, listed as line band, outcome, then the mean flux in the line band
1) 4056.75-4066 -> -0.007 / 46.9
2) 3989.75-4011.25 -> -0.156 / 49.3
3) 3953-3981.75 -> 0.242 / 32.5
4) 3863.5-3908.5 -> 0.048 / 34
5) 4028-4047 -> -0.138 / 51.2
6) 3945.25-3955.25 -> -0.043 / 41.2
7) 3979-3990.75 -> -0.037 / 43.2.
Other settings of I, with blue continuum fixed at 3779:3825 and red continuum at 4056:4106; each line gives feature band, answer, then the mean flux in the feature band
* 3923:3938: 6.2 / 23.6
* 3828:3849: 6.3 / 24.5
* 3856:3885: 2.7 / 33.4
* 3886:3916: 1.6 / 36.6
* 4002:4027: -4.1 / 52.1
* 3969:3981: 2.9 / 32.4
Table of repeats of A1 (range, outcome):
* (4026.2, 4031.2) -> 53.4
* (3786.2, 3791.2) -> 32.1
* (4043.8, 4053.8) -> 50.4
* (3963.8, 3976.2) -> 24.6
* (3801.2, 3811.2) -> 36.7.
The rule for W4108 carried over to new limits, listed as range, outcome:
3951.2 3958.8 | 42.1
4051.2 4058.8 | 50.6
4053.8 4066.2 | 48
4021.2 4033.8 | 52.1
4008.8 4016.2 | 52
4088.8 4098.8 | 48.7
